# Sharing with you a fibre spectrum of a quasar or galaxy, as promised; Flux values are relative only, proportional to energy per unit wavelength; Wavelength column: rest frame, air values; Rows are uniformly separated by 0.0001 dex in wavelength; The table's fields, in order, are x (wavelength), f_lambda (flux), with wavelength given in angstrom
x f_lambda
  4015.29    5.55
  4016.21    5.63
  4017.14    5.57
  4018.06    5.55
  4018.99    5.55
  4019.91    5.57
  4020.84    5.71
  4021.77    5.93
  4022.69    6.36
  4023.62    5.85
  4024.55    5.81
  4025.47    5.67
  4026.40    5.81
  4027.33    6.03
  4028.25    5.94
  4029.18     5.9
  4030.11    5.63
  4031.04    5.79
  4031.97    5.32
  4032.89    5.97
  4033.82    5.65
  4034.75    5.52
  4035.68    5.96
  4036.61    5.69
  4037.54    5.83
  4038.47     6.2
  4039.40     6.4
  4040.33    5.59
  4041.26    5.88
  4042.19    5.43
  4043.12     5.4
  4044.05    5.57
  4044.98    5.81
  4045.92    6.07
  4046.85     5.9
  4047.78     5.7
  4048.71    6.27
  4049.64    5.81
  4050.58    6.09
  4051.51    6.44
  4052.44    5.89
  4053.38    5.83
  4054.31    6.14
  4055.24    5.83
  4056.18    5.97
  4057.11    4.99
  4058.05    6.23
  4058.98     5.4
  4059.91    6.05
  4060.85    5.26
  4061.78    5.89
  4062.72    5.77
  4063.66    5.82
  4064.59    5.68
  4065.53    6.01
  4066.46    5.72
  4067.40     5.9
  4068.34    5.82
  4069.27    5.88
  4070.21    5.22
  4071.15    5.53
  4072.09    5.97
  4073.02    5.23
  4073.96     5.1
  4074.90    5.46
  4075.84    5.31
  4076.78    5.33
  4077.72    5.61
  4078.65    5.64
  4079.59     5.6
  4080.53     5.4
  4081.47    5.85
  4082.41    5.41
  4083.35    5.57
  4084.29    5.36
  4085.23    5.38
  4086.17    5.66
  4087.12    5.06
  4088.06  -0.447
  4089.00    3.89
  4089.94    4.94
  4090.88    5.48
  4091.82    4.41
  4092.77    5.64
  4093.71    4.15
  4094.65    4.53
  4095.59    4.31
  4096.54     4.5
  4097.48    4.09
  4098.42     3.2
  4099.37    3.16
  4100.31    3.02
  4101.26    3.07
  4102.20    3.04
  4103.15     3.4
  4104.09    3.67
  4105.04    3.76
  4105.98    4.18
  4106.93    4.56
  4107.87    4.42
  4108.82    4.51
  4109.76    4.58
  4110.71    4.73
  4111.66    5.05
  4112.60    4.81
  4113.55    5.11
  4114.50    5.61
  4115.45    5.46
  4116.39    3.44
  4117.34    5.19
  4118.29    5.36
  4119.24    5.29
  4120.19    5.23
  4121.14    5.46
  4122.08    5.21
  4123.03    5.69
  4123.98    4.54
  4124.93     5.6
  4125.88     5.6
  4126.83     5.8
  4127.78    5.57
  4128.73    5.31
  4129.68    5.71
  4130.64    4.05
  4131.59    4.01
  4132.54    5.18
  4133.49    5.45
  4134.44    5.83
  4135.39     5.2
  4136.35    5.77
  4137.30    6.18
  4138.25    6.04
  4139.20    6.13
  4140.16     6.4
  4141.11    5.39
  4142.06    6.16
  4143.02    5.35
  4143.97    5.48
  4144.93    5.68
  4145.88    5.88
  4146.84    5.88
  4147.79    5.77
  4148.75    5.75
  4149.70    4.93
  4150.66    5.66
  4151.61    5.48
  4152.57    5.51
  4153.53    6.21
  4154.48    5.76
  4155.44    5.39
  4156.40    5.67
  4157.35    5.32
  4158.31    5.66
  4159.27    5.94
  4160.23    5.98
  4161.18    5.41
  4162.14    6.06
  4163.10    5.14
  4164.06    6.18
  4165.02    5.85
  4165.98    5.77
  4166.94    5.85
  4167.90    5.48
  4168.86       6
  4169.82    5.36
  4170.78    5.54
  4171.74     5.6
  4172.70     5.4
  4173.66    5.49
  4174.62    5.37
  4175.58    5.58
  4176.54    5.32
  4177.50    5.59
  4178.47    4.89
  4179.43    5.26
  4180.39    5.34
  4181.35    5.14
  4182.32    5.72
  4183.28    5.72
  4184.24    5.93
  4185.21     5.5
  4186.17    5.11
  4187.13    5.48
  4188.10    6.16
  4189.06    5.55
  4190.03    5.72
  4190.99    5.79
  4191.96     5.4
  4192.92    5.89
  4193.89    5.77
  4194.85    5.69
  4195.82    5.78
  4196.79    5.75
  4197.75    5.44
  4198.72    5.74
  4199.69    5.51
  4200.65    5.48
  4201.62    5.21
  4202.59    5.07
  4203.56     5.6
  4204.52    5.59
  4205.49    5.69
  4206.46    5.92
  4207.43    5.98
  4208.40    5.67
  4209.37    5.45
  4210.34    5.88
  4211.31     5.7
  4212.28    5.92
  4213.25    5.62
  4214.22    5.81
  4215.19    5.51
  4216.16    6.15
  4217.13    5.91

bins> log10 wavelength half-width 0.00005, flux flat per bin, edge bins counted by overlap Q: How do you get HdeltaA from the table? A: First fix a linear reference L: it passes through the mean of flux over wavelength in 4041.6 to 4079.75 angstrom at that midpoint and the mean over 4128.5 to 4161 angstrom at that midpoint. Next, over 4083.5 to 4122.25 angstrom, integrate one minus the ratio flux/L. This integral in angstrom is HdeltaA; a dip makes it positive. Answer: 8.40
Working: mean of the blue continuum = 5.72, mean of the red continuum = 5.59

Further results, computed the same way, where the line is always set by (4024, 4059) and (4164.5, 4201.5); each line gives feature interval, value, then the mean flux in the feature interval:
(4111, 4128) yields 1.4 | 5.21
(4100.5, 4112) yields 3.4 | 4.04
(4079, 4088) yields 0.9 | 5.2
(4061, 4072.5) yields 0.1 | 5.75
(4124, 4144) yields 0.5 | 5.51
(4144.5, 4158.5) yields 0.0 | 5.64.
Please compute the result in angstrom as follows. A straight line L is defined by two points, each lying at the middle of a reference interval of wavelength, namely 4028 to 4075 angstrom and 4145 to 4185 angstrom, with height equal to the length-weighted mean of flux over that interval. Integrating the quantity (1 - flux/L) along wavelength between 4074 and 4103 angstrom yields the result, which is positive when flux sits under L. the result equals 5.78 angstrom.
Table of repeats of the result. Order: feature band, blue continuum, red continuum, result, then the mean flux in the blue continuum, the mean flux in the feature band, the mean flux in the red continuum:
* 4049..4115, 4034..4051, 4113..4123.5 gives 5.9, 5.83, 5.02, 5.18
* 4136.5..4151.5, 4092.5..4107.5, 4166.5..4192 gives -3.1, 3.87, 5.77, 5.53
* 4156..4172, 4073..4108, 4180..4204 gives -1.2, 4.51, 5.7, 5.58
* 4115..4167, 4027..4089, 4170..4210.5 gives 0.5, 5.61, 5.52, 5.56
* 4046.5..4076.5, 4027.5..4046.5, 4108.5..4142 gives -0.6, 5.78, 5.75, 5.29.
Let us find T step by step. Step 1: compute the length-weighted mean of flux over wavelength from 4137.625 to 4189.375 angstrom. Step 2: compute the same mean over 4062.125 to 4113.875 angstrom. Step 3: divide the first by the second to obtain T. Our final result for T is 1.2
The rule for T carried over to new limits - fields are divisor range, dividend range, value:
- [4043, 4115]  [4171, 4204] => 1.09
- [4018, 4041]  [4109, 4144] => 0.91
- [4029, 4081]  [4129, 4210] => 0.97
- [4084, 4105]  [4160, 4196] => 1.38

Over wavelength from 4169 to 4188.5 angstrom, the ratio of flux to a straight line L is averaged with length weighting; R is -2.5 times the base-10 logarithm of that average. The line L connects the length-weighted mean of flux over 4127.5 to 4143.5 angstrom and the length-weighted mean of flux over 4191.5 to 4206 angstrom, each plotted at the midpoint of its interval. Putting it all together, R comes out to 0.01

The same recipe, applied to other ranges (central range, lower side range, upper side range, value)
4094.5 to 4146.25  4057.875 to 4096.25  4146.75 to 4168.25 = 0.12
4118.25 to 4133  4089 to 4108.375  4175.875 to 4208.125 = -0.16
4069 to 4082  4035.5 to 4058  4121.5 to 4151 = 0.05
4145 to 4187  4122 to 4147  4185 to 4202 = 0.00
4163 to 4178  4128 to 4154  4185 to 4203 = -0.01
